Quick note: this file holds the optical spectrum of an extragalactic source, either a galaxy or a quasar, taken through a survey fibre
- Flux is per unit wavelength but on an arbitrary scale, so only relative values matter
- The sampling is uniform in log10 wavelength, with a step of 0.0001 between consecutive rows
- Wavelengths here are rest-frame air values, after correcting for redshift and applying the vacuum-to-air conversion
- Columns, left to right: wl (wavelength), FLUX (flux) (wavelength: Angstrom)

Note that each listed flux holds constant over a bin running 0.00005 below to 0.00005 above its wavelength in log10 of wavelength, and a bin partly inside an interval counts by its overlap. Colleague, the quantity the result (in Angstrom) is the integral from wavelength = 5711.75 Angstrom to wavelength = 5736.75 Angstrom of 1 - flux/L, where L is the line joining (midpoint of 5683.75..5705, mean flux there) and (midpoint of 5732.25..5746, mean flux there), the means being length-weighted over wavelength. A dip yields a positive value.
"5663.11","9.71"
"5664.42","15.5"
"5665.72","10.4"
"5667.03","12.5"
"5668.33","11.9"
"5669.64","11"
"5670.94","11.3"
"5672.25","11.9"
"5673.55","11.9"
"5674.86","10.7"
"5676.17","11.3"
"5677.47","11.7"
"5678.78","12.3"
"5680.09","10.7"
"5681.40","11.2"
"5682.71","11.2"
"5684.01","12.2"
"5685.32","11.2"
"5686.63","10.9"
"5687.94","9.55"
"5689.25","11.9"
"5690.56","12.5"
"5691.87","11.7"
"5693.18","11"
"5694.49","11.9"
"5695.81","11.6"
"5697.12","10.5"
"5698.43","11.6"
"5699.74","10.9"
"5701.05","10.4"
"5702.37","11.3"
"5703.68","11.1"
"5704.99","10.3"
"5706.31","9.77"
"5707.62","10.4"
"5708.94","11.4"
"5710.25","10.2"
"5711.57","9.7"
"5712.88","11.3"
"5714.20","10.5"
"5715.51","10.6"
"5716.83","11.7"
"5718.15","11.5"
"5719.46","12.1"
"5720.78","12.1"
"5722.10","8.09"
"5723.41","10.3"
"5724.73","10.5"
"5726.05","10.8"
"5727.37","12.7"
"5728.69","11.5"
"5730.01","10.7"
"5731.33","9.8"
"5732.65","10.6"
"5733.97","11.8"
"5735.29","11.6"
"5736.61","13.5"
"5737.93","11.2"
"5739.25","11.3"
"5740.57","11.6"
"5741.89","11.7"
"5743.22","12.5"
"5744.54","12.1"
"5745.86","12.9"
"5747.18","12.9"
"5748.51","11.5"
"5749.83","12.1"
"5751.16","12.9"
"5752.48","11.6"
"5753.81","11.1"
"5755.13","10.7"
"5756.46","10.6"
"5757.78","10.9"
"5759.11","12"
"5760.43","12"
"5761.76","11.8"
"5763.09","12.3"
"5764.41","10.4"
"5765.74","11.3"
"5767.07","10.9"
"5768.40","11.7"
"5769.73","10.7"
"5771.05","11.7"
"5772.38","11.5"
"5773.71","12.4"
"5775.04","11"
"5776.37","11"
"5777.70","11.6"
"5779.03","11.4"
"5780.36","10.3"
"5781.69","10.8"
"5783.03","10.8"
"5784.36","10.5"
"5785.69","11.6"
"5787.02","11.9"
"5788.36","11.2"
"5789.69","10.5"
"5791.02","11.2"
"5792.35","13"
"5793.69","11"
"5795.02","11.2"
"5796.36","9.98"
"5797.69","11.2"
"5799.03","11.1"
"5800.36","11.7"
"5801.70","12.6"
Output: 1.28 Angstrom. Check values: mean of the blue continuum 11.2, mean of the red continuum 11.9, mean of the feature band 11.1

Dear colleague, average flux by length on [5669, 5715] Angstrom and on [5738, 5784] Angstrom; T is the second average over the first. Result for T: 1.04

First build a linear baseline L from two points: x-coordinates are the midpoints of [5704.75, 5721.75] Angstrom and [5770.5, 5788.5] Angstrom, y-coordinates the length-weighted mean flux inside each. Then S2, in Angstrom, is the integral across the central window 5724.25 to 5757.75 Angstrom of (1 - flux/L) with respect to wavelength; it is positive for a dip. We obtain -1.8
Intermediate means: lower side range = 10.8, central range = 11.6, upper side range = 11.3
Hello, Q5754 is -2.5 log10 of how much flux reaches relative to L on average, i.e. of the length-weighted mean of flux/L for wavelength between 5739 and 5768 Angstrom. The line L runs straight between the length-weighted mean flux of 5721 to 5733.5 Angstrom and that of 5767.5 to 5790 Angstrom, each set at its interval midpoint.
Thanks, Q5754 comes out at -0.07 mag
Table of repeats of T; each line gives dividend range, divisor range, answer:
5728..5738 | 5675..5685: 0.99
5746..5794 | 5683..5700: 1.01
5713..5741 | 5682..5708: 1.01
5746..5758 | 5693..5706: 1.06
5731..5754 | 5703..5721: 1.09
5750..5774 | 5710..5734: 1.06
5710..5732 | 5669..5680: 0.94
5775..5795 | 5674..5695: 0.98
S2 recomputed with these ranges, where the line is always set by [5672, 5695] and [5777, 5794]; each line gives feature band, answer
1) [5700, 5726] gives 1.5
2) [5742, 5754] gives -1.0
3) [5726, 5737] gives -0.1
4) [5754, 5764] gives -0.1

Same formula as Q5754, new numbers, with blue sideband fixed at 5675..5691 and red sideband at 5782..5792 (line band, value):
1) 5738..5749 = -0.07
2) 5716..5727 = 0.03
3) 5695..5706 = 0.04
